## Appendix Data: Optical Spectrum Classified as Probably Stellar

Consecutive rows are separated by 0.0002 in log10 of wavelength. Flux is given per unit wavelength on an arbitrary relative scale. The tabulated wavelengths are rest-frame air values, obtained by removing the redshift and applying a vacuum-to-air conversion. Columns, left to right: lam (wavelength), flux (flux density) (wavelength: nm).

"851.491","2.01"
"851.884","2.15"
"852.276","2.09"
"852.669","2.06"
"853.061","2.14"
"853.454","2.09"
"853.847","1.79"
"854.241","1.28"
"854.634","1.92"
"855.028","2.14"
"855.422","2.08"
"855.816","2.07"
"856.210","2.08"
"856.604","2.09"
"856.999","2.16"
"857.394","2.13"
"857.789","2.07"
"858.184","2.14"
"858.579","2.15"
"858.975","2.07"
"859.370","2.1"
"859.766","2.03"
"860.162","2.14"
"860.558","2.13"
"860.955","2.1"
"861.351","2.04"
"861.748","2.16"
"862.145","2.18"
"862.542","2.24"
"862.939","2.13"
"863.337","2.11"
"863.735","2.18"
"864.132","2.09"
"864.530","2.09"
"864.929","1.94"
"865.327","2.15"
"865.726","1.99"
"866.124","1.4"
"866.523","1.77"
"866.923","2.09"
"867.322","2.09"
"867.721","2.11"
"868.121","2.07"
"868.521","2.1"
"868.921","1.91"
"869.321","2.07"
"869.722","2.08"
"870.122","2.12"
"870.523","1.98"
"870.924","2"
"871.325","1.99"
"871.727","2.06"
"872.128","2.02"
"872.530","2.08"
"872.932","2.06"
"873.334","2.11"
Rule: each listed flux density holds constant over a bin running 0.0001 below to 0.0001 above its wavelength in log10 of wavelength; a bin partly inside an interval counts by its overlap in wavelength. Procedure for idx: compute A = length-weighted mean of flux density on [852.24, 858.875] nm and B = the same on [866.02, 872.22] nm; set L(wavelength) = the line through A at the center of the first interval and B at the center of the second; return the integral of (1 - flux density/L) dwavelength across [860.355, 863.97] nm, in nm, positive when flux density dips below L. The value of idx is -0.23 nm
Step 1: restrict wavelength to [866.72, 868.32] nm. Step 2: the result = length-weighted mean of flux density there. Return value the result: 2.09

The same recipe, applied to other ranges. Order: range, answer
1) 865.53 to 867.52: 1.87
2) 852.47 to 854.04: 2.02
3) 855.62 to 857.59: 2.11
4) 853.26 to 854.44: 1.72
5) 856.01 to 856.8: 2.09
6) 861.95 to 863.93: 2.17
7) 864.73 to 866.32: 1.87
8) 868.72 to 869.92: 2.02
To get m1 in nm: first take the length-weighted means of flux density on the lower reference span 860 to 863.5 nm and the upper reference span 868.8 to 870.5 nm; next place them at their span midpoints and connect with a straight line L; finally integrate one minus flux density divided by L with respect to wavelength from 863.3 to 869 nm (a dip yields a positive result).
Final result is 0.22 nm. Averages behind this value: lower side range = 2.14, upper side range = 2.04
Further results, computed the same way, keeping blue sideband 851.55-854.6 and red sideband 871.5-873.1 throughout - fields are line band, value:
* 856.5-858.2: -0.13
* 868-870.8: -0.01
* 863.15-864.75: -0.09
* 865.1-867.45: 0.13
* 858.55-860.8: -0.13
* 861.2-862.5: -0.10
